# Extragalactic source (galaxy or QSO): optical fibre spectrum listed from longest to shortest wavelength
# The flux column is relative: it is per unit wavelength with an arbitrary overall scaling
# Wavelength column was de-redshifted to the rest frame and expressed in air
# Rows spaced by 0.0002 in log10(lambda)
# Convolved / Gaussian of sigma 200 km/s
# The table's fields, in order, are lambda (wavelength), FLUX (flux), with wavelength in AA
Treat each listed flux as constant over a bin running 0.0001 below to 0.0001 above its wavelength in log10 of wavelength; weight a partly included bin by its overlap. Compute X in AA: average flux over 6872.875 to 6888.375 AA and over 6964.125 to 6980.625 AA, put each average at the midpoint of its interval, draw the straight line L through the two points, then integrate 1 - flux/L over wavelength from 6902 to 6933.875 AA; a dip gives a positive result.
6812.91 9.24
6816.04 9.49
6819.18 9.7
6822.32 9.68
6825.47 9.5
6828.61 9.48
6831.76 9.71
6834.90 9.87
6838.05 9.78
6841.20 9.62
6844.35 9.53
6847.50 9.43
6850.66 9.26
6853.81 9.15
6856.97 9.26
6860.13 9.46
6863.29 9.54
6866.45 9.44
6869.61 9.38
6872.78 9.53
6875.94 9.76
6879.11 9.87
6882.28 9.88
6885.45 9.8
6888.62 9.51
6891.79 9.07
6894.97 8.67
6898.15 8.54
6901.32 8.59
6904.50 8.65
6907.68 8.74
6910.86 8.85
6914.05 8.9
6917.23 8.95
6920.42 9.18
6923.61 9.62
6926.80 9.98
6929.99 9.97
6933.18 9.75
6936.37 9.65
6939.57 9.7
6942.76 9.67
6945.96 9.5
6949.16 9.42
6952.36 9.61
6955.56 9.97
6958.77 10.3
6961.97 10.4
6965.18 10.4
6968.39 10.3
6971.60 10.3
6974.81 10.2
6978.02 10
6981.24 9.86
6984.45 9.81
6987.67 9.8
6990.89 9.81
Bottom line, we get 2.3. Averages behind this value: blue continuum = 9.77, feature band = 9.23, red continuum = 10.2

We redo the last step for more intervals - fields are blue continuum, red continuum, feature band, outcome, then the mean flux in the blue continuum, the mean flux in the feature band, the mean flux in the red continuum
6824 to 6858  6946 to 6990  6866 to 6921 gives 3.0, 9.51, 9.18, 10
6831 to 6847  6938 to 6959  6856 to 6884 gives 0.3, 9.69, 9.58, 9.7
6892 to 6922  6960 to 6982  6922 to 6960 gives -0.8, 8.8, 9.76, 10.2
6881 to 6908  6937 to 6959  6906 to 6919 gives 0.6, 9.06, 8.86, 9.7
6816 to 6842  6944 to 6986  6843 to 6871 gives 1.0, 9.66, 9.38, 10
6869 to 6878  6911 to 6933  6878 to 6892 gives -0.2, 9.59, 9.67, 9.41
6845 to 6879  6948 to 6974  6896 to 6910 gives 1.5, 9.44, 8.65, 10.1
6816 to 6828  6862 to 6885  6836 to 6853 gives 0.2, 9.59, 9.52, 9.64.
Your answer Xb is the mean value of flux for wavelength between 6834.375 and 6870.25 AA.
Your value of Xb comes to 9.47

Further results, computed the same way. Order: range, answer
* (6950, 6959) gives 9.86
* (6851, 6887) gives 9.54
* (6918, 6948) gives 9.65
